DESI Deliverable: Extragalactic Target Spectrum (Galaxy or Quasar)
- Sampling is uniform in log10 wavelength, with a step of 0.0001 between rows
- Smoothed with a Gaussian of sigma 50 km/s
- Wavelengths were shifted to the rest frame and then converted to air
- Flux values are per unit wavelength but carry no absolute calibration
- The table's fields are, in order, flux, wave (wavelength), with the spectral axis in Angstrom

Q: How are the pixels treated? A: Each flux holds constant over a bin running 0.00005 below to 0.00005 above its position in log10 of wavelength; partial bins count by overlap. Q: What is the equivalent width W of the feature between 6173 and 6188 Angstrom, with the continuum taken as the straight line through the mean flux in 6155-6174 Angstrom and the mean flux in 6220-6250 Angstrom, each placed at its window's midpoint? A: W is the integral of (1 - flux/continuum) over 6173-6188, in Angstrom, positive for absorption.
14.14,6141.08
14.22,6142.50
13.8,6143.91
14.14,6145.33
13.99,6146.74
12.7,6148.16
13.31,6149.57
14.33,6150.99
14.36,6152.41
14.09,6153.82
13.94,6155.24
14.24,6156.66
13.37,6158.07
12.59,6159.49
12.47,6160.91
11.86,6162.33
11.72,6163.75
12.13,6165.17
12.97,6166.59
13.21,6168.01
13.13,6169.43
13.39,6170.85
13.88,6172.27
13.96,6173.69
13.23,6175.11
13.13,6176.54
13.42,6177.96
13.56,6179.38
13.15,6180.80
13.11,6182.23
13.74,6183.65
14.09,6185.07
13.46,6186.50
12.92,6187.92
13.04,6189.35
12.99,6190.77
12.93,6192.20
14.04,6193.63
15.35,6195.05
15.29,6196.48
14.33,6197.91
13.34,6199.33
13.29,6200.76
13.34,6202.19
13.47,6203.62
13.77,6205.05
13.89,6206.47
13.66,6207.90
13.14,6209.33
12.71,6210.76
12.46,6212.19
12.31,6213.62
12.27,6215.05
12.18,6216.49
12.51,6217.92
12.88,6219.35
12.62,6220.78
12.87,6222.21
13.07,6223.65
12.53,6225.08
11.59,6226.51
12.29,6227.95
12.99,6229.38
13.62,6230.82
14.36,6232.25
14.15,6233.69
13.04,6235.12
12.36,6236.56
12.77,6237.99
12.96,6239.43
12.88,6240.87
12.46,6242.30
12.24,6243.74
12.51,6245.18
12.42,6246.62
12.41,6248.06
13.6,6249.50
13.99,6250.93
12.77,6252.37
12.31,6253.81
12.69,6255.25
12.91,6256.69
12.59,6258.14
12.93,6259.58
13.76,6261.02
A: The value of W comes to -0.5 Angstrom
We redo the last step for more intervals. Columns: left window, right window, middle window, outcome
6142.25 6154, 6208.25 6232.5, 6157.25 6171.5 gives 0.95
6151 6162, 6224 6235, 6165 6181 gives 0.18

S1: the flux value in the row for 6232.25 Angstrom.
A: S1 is 14.36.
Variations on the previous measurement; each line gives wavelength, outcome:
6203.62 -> 13.47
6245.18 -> 12.51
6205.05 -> 13.77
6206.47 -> 13.89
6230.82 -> 13.62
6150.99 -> 14.33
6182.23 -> 13.11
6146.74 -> 13.99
